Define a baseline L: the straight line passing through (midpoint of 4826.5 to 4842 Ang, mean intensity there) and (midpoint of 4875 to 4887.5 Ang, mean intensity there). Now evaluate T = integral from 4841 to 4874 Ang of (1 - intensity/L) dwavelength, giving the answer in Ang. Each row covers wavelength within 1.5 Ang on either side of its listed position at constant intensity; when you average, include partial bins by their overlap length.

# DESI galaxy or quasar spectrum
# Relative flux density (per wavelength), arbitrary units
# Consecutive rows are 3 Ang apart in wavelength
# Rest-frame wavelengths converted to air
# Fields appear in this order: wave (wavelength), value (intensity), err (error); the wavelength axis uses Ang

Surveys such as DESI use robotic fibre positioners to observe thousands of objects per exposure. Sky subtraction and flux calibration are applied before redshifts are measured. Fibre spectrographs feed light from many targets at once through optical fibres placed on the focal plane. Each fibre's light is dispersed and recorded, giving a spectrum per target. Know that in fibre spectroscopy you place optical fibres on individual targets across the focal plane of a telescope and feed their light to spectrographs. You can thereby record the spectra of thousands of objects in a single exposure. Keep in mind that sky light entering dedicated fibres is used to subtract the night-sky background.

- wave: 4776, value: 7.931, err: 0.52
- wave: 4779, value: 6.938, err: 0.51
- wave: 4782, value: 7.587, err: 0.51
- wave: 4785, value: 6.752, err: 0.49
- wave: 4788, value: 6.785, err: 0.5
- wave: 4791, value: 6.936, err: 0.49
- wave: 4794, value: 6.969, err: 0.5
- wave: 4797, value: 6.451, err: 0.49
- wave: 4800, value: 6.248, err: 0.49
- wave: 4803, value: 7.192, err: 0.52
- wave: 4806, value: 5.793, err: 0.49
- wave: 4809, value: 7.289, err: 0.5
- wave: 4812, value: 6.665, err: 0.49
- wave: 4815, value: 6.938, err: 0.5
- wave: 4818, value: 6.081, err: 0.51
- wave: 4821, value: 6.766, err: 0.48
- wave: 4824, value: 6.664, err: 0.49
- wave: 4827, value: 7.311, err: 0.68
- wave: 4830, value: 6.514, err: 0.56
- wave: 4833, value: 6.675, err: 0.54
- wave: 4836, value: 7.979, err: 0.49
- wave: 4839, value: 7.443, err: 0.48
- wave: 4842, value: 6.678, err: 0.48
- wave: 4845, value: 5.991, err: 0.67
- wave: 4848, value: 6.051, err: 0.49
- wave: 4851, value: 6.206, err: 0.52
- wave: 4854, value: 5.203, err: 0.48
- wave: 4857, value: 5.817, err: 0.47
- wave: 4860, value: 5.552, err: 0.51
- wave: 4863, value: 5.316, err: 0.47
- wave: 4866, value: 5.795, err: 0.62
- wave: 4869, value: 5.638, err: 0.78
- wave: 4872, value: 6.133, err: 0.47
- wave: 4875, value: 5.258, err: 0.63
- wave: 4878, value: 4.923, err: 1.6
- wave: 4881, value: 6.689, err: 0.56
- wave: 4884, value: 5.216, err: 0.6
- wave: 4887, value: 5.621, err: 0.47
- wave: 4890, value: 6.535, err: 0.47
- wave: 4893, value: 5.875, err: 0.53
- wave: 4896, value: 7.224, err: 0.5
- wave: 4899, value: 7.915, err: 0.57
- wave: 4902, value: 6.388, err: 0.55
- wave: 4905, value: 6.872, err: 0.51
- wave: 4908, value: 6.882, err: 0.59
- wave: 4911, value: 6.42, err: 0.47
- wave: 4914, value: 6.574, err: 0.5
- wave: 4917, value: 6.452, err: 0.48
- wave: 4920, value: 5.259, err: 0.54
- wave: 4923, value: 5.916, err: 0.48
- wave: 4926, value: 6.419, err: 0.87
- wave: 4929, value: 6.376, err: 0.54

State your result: 2.7 Ang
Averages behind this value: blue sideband 7.13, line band 5.83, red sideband 5.57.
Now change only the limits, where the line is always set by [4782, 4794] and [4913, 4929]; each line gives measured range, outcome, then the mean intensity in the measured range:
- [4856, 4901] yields 2.89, 5.97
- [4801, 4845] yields -0.63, 6.82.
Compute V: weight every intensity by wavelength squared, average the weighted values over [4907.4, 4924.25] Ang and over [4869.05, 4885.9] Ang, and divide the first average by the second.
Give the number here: 1.12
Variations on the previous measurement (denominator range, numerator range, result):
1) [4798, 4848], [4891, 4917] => 1.03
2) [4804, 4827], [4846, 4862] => 0.88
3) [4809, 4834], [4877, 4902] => 0.96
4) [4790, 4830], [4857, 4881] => 0.86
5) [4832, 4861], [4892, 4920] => 1.07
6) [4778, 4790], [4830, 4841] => 1.05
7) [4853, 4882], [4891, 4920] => 1.20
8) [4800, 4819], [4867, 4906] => 0.96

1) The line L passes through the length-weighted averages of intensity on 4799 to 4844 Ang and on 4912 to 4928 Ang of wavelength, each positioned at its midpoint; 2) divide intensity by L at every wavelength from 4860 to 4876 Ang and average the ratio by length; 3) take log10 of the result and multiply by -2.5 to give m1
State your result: 0.15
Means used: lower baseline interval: 6.81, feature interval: 5.63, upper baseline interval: 6.14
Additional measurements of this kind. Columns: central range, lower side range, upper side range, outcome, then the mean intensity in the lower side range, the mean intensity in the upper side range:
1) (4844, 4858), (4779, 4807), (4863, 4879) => 0.002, 6.77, 5.55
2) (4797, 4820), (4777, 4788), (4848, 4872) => 0.004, 7.09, 5.7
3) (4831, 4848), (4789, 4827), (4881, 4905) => -0.042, 6.69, 6.44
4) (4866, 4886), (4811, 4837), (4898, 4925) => 0.173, 6.83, 6.49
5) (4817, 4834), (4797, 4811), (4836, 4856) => -0.032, 6.61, 6.38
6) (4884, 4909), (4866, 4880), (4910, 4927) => -0.122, 5.56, 6.16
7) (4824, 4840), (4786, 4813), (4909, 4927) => -0.090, 6.7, 6.19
